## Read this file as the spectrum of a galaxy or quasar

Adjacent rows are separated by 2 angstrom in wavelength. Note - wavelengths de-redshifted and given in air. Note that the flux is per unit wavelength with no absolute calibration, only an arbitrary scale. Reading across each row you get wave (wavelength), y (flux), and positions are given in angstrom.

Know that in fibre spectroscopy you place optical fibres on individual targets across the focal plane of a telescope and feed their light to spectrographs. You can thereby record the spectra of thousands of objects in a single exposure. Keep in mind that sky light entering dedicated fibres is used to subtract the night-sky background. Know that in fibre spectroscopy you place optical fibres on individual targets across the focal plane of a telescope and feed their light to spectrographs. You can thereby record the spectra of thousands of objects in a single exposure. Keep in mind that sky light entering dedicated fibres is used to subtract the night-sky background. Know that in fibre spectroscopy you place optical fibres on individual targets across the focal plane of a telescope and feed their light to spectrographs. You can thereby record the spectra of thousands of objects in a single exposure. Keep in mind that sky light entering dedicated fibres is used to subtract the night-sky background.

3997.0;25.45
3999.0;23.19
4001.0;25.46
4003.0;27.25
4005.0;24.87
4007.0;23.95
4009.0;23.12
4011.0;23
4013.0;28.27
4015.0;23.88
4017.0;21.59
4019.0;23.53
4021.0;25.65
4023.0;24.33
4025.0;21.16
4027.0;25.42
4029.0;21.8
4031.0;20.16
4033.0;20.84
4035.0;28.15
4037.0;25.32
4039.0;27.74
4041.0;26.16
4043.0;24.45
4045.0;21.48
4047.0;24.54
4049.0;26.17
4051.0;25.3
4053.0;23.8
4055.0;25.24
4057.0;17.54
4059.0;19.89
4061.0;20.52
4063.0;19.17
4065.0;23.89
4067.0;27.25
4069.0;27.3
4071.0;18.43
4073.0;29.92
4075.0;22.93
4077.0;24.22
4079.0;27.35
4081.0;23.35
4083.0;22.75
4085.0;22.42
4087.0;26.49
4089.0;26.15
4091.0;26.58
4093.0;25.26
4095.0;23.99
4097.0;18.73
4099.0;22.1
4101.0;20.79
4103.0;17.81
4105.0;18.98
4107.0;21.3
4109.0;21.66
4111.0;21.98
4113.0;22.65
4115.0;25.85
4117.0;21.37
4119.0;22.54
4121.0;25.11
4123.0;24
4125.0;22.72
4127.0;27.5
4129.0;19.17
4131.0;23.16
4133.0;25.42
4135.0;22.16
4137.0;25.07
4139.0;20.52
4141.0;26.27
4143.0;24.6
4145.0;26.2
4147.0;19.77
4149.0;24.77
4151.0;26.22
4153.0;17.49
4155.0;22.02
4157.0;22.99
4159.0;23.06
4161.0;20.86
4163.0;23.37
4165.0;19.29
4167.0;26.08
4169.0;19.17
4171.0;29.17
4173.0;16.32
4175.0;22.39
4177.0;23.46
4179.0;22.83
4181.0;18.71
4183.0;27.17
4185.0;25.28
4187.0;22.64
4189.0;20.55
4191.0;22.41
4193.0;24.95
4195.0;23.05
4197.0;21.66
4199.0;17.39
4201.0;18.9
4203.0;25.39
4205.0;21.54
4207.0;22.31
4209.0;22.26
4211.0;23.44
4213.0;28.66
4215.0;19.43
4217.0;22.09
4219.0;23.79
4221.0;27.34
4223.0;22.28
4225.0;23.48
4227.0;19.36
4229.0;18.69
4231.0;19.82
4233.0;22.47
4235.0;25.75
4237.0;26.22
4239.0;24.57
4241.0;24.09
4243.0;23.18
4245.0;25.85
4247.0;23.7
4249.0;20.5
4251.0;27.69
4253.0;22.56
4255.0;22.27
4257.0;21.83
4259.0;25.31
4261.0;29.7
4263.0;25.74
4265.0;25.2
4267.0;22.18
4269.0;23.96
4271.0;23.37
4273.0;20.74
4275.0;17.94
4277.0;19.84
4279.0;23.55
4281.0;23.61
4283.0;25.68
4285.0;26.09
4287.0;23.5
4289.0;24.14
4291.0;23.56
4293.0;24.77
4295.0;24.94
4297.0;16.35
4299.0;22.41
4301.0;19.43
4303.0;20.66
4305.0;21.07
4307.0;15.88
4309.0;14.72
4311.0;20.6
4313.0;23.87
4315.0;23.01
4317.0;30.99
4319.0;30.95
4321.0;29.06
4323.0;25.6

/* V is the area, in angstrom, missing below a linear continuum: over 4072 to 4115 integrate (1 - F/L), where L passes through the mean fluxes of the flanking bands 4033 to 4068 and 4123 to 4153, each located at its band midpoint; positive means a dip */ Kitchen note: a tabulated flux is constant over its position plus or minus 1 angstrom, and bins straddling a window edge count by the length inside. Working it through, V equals 0.8 angstrom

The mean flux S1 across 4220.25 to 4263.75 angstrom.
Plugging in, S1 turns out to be 23.7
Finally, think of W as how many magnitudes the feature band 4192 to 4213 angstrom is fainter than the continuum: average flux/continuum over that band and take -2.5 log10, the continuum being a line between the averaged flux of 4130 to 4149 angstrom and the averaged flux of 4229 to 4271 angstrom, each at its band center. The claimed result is 0.069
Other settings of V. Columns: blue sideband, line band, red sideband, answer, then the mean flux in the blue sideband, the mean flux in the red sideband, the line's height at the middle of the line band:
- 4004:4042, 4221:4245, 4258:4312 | -0.3 angstrom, 24.2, 22.4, 22.8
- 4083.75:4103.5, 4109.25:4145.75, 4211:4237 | -0.8 angstrom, 23.2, 22.9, 23.1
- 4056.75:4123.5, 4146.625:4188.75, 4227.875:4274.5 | 1.4 angstrom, 23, 23.6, 23.3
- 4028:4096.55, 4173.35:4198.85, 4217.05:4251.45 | 1.0 angstrom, 24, 23.4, 23.5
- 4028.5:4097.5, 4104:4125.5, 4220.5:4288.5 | 1.1 angstrom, 23.9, 23.4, 23.8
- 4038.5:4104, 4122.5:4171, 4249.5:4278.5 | 0.8 angstrom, 23.6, 23.4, 23.5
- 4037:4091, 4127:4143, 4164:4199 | -0.2 angstrom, 24.1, 22.5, 23.1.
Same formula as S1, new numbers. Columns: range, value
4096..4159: 22.6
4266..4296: 23.2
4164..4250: 22.7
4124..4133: 23.4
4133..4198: 22.9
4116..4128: 23.9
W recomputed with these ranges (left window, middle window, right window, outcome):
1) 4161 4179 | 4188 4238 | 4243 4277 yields 0.018 mag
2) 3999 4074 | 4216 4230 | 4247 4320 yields 0.039 mag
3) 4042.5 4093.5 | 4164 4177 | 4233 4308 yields 0.065 mag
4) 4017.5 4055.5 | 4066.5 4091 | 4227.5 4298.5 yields -0.037 mag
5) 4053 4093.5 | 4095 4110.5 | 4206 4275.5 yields 0.160 mag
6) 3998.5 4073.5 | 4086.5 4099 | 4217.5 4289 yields -0.021 mag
